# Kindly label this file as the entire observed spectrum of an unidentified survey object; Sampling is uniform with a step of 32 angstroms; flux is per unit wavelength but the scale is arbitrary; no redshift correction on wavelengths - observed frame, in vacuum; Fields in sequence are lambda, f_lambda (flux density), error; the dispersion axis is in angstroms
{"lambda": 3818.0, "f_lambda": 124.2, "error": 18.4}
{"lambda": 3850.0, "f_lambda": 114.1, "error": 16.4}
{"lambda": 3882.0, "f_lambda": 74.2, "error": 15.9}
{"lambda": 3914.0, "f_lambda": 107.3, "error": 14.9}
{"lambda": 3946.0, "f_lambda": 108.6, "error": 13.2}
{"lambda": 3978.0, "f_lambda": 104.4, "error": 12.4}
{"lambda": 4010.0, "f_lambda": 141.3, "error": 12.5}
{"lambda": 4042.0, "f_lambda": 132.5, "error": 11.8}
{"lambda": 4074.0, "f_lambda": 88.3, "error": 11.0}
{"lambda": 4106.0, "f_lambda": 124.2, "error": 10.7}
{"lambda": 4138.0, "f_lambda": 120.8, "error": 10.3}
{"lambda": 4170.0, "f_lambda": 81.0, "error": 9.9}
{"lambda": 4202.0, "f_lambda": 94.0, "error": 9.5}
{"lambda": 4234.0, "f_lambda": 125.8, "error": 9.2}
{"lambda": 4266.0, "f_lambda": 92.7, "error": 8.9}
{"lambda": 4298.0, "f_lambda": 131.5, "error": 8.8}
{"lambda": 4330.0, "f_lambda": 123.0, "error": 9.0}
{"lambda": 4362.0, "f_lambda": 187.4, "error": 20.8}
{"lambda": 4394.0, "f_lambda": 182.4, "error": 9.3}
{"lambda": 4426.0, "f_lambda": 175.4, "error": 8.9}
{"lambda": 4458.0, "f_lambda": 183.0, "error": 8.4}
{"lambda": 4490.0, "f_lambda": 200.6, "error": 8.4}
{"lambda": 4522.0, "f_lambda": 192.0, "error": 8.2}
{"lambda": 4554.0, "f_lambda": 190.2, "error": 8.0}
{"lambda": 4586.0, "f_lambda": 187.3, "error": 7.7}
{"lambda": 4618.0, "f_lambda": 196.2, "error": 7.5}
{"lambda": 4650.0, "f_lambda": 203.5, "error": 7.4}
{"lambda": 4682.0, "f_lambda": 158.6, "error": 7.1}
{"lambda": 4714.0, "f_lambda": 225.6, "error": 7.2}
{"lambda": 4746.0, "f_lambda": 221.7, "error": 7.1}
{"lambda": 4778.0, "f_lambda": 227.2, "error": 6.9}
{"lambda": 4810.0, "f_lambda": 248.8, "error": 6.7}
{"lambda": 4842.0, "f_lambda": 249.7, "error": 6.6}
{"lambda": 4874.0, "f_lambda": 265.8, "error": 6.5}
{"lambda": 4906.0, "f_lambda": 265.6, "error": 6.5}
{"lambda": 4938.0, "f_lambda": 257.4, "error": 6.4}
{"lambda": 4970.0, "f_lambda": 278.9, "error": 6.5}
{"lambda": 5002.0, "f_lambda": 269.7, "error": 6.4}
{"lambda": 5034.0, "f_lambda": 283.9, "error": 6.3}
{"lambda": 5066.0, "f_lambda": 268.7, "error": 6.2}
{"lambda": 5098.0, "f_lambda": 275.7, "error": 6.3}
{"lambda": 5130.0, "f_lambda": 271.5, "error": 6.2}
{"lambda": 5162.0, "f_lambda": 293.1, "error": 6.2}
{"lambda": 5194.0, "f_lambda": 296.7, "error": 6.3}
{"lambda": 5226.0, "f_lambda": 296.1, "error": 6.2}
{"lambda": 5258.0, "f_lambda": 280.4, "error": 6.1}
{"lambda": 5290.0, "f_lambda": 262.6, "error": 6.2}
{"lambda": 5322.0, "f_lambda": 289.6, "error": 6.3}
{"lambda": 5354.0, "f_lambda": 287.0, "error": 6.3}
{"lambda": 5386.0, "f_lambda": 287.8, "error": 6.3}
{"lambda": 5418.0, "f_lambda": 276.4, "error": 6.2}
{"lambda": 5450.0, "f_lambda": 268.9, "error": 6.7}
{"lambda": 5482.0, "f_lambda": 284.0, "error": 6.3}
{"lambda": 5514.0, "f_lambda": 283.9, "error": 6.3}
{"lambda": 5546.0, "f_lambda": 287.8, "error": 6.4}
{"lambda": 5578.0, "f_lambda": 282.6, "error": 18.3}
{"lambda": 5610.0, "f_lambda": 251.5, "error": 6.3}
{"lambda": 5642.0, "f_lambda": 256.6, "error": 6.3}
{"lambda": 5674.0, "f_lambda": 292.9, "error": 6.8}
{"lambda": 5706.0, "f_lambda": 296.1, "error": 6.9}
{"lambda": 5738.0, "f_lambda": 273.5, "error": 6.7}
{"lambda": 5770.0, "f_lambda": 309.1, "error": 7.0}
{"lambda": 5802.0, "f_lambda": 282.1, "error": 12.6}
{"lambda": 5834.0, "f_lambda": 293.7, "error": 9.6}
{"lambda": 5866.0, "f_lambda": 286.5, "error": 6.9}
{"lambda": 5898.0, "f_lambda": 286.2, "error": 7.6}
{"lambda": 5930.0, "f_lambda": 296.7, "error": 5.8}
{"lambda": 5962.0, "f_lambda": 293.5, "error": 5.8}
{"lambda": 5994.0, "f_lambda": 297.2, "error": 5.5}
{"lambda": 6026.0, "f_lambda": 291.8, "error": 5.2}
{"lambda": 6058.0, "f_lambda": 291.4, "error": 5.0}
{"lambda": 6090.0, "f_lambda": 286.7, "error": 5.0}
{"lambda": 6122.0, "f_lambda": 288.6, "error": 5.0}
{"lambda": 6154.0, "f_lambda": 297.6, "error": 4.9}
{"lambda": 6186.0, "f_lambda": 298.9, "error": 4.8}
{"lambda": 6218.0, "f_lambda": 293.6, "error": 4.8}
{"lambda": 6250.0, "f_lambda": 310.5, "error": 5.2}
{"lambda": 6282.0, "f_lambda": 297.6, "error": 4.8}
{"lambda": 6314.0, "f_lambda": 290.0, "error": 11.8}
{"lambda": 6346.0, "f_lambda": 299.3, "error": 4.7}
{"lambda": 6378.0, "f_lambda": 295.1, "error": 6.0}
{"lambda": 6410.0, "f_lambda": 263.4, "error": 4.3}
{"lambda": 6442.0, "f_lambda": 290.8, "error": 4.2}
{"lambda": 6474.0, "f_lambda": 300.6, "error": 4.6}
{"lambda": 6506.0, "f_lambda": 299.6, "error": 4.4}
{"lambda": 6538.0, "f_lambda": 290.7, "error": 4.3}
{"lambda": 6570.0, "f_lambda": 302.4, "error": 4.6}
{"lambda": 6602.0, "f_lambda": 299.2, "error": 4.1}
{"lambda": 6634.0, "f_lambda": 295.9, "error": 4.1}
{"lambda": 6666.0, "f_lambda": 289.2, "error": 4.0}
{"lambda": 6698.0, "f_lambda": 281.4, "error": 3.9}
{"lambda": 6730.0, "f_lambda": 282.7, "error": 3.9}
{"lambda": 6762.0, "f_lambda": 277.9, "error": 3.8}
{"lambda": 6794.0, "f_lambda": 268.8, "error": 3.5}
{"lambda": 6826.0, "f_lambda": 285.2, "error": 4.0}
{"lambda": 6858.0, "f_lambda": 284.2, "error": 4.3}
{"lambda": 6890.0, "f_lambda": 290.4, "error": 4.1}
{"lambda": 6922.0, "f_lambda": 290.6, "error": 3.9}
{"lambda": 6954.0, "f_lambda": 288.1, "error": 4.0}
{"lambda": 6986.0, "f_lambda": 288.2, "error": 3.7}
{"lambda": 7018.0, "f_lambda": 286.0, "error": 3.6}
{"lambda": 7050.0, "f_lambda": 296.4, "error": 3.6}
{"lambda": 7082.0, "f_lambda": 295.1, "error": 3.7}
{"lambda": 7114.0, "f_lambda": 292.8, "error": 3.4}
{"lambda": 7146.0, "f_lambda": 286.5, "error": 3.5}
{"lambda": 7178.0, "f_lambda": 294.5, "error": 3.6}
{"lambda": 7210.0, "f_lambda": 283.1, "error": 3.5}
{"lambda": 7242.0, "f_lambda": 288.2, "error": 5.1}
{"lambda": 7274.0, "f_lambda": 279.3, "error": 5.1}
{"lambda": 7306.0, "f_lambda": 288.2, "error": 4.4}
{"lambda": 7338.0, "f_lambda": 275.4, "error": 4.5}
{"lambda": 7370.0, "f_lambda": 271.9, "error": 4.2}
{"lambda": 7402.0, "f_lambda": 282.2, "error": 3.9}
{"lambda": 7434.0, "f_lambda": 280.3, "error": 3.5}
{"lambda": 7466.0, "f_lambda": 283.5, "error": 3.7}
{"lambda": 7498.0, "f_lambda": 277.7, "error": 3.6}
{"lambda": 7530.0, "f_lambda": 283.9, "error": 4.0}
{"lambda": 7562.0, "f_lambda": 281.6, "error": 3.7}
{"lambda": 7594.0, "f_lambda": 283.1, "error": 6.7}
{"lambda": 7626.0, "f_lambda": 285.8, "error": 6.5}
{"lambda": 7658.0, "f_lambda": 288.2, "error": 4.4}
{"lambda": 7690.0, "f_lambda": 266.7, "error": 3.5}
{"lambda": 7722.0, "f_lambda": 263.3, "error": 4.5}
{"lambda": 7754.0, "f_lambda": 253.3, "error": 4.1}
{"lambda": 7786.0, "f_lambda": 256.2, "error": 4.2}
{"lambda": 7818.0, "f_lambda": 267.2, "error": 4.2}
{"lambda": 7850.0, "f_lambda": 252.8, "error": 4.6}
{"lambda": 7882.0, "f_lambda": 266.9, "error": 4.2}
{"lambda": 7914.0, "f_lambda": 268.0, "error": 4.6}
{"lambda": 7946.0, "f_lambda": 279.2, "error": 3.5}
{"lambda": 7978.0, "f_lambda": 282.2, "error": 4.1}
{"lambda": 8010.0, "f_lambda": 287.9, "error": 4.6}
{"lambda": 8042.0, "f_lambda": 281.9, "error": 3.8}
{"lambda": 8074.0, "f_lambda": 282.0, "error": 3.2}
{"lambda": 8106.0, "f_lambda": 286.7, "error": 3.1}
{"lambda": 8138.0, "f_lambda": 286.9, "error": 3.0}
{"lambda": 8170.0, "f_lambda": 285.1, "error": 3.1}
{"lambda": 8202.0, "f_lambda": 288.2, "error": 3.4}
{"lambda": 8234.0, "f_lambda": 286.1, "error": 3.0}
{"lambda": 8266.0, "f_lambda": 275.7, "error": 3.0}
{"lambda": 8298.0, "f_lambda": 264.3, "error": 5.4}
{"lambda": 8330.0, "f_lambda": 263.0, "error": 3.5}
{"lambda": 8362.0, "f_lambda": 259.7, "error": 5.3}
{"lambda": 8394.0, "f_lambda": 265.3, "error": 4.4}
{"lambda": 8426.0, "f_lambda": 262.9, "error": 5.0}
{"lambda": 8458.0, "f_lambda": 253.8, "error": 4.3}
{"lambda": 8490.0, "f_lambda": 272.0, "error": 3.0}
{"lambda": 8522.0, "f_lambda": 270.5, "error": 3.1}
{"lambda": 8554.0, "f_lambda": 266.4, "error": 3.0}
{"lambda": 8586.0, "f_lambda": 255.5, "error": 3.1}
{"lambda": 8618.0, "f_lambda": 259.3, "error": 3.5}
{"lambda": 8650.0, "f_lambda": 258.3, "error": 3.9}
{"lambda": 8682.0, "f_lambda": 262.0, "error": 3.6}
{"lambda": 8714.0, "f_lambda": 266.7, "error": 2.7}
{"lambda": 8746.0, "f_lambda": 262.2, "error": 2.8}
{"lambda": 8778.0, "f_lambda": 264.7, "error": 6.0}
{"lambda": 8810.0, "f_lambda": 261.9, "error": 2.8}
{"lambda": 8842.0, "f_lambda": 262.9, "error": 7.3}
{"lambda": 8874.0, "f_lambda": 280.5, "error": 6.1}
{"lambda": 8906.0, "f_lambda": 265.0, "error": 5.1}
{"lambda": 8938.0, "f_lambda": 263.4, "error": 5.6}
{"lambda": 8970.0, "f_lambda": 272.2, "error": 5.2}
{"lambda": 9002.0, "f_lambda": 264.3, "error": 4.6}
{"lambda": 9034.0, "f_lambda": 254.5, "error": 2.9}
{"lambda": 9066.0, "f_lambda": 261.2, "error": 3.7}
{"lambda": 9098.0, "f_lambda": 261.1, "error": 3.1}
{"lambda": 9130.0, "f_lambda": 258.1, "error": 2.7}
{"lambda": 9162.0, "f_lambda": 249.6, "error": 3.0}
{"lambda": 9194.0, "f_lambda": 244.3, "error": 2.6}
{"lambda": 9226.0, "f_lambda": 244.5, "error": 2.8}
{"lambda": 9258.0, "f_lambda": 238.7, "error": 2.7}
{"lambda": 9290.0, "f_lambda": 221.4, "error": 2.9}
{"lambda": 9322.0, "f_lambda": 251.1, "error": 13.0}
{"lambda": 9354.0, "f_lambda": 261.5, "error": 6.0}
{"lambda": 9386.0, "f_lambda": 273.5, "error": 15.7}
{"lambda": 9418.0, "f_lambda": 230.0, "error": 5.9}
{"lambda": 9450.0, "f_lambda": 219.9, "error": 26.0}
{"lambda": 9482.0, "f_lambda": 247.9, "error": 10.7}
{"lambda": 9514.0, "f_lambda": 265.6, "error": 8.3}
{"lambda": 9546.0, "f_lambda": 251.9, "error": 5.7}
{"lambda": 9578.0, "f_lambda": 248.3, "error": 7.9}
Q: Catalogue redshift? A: 0.087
